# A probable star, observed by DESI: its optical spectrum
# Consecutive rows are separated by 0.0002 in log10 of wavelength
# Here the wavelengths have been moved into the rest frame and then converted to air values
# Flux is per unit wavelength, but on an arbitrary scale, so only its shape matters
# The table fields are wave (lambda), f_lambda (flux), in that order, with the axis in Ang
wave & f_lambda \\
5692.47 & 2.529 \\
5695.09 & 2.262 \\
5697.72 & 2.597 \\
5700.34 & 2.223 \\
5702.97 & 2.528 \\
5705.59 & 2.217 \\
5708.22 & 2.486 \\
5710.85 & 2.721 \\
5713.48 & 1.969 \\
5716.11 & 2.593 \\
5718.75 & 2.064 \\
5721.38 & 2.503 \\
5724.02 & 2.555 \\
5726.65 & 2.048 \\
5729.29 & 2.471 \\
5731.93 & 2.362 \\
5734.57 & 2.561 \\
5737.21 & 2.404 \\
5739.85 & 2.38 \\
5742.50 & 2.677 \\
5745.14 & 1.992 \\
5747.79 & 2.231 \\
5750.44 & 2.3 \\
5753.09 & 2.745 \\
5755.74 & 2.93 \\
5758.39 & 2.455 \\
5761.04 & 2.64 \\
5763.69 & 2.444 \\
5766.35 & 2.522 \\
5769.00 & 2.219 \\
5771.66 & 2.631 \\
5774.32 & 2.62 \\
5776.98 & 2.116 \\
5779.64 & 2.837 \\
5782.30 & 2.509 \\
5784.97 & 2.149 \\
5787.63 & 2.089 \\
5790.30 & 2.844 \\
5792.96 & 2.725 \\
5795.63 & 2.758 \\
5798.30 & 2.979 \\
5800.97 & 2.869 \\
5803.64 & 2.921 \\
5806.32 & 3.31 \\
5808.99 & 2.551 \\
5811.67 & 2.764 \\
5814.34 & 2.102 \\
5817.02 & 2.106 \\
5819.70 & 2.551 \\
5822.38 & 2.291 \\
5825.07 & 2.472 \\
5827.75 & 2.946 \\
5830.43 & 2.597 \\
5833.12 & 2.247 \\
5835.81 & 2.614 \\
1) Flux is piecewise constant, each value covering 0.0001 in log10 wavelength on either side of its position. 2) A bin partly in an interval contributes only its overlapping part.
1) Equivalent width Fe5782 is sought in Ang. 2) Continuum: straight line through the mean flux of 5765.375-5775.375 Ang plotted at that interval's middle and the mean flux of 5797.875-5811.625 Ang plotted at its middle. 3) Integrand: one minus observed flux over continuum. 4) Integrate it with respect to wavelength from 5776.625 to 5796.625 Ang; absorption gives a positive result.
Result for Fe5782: 1.3 Ang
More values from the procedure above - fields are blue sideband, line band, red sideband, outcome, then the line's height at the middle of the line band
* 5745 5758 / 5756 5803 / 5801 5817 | 0.3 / 2.58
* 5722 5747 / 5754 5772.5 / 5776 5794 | -0.9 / 2.43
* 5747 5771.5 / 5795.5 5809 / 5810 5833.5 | -2.5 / 2.48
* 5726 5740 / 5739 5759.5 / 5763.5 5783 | -0.3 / 2.43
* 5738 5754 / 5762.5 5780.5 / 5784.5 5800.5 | 0.3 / 2.52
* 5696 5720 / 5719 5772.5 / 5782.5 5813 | 1.6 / 2.52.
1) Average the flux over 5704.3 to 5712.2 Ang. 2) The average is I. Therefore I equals 2.47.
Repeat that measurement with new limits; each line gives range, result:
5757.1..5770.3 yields 2.46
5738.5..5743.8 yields 2.53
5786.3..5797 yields 2.61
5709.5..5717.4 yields 2.43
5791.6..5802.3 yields 2.83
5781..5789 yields 2.25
